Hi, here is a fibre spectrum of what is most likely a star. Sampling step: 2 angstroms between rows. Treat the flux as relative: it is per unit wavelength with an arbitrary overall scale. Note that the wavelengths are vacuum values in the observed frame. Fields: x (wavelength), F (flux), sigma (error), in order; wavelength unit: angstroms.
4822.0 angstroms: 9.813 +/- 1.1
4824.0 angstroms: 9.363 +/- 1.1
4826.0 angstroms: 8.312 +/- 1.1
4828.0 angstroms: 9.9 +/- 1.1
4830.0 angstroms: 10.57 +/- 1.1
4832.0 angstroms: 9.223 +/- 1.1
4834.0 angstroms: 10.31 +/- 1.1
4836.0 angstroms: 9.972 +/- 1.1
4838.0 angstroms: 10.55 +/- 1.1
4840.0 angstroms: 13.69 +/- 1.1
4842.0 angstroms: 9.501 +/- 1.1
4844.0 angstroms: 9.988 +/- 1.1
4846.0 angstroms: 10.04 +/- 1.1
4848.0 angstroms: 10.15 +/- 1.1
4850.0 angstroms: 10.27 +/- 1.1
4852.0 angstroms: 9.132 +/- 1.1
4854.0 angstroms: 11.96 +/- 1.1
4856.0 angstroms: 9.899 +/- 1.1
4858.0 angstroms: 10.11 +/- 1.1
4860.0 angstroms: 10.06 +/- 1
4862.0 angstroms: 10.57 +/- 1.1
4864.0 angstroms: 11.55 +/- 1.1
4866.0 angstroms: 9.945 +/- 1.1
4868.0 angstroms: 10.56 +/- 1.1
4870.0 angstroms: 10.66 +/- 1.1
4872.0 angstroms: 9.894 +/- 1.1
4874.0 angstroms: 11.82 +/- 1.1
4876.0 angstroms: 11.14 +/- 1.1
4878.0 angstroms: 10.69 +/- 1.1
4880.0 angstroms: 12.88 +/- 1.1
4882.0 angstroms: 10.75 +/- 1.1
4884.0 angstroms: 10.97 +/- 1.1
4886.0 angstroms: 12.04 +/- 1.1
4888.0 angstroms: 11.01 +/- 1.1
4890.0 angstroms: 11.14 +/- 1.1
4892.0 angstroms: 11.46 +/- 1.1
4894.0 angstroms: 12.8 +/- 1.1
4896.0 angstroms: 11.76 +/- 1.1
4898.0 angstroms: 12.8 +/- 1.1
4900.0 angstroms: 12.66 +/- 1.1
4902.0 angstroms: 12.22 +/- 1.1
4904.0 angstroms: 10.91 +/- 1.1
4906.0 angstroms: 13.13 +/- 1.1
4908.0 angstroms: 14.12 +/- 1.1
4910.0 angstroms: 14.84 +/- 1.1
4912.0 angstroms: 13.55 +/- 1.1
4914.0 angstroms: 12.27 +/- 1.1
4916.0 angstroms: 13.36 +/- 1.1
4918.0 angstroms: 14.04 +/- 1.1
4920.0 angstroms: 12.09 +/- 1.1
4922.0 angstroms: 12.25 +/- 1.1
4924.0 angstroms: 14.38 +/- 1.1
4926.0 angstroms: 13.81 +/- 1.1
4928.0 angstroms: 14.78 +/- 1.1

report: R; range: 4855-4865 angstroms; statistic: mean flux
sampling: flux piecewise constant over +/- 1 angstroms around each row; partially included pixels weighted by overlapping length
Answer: 10.4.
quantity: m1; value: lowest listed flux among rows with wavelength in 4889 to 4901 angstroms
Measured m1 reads 11.14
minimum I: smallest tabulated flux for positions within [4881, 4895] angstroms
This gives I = 10.75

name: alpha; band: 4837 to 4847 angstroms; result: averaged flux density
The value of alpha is 10.8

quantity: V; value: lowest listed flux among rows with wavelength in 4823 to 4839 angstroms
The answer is 8.312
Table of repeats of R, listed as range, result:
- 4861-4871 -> 10.7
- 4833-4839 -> 10.3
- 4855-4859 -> 10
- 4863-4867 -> 10.7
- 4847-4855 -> 10.4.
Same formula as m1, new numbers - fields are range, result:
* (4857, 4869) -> 9.945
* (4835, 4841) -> 9.972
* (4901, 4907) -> 10.91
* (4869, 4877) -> 9.894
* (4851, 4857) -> 9.132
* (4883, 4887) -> 10.97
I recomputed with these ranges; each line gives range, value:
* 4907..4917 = 12.27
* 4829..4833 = 9.223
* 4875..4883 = 10.69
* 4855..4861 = 9.899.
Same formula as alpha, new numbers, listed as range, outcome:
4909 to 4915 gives 13.6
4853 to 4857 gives 10.9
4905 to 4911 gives 14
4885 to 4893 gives 11.4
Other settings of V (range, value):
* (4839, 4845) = 9.501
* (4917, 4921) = 12.09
